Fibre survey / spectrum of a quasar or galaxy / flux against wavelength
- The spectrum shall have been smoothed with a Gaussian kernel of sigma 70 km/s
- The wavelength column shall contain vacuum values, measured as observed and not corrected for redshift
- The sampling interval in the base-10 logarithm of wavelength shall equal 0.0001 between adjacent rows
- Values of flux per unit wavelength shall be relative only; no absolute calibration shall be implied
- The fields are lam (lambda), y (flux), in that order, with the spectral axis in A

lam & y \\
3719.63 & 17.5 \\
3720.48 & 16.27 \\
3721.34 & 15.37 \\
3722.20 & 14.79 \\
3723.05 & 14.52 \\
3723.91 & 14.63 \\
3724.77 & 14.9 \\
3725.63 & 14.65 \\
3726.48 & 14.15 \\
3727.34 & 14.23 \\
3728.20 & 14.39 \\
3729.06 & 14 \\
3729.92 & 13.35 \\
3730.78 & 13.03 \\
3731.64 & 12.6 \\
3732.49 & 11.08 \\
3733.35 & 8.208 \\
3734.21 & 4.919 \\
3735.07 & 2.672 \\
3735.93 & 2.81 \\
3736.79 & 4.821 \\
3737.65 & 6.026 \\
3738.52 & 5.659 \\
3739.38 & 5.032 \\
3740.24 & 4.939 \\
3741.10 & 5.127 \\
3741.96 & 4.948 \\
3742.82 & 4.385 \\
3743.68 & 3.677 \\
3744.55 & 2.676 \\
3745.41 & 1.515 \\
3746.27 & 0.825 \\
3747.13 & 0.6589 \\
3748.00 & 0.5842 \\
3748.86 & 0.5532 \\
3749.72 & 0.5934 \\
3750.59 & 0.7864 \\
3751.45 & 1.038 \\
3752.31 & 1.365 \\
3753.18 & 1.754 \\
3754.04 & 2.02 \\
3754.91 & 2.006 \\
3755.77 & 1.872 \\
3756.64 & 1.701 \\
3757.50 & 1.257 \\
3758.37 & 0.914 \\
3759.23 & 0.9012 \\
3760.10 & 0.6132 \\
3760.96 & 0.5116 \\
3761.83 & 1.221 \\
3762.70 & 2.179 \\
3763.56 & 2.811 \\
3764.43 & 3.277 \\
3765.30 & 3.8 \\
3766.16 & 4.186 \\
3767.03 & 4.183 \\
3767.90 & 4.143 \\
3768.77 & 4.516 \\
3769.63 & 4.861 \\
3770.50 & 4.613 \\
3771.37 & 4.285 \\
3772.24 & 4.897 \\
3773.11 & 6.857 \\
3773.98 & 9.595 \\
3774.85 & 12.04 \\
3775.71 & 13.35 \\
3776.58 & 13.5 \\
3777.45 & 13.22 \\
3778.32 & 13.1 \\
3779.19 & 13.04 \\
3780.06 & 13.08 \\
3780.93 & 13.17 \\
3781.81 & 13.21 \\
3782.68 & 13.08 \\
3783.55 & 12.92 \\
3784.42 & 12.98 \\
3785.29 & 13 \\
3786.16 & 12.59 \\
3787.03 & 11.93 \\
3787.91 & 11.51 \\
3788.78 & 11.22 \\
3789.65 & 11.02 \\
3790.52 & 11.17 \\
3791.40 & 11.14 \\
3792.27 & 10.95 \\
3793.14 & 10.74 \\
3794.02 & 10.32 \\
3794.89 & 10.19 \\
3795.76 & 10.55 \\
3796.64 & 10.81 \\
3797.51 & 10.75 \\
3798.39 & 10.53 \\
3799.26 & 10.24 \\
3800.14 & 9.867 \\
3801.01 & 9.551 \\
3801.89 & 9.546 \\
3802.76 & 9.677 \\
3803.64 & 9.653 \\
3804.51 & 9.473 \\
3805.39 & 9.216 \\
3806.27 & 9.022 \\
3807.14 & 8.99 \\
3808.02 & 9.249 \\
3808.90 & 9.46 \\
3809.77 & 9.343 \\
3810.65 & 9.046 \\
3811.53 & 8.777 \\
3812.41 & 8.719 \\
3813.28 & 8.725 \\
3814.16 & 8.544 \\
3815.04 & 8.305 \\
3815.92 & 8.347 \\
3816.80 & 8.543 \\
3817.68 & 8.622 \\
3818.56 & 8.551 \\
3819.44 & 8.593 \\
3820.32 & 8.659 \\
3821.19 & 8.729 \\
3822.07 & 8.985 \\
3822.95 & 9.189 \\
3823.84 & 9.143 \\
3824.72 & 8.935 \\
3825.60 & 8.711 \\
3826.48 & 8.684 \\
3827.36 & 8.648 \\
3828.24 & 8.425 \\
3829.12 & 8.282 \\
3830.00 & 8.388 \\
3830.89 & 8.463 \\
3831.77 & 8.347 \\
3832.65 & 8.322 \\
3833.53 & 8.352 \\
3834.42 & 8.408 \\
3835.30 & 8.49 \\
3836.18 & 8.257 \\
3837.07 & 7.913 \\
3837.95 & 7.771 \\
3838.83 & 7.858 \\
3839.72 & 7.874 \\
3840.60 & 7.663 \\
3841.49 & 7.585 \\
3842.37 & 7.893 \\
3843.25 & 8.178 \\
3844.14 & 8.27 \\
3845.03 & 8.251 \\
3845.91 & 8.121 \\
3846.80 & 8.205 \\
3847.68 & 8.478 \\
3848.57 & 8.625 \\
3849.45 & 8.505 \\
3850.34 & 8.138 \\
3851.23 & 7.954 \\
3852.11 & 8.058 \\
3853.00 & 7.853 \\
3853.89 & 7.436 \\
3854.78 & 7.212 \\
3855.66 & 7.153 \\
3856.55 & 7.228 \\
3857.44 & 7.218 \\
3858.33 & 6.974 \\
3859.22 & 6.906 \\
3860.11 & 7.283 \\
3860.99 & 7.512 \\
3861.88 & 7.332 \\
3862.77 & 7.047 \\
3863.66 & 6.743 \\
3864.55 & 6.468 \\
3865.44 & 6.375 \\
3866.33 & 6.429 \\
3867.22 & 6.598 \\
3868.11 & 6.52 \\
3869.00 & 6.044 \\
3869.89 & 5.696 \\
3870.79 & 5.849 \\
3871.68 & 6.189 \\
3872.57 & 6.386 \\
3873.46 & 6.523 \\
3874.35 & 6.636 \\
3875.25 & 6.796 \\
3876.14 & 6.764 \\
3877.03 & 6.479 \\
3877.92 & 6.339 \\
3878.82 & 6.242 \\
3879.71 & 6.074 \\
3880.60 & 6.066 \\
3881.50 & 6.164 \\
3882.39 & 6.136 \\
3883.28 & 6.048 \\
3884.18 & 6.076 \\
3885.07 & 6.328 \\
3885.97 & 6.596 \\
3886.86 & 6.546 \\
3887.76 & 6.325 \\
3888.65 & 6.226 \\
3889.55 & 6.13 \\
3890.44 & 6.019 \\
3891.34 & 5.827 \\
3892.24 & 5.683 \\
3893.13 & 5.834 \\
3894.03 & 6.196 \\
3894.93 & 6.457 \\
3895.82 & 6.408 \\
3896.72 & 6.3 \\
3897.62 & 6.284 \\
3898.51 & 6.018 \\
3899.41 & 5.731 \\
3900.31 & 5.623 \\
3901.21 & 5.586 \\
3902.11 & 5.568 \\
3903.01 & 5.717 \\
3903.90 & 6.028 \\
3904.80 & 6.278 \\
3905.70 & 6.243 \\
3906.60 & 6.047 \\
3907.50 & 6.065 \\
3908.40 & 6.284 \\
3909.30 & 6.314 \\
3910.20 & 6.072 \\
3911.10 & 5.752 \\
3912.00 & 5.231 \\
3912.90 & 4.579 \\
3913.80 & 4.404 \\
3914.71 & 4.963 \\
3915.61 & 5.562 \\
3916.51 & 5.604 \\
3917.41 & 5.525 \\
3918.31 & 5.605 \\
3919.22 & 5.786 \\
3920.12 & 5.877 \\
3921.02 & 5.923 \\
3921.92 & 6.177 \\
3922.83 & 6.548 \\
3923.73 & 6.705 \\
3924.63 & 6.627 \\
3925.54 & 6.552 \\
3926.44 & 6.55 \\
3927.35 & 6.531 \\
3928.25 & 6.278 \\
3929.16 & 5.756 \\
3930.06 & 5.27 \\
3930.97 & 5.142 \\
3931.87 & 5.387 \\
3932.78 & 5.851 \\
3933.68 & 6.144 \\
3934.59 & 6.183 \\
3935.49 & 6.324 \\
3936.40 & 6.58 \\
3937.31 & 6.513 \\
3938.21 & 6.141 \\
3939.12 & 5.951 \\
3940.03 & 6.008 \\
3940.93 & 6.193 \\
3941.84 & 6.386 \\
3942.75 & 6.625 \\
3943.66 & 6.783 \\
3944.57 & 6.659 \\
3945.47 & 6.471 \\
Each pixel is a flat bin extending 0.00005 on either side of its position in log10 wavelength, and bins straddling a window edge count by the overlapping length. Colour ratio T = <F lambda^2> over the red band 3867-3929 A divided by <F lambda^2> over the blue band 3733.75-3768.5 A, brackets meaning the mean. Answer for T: 2.49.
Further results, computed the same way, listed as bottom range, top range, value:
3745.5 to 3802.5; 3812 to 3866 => 1.17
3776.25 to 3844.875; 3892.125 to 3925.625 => 0.64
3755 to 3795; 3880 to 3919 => 0.80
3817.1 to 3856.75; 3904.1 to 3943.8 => 0.76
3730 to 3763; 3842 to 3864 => 2.37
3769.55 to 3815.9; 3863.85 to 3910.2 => 0.63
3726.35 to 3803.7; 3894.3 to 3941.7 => 0.89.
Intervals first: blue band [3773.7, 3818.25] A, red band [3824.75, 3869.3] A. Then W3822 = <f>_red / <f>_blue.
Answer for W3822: 0.73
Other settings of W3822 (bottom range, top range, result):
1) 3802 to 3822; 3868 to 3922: 0.67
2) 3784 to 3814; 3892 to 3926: 0.57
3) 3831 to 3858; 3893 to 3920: 0.73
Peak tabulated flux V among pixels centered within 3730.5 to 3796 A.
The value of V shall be 13.5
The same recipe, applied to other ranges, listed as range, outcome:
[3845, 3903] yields 8.625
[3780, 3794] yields 13.21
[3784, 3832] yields 13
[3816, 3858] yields 9.189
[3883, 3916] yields 6.596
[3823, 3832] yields 9.143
